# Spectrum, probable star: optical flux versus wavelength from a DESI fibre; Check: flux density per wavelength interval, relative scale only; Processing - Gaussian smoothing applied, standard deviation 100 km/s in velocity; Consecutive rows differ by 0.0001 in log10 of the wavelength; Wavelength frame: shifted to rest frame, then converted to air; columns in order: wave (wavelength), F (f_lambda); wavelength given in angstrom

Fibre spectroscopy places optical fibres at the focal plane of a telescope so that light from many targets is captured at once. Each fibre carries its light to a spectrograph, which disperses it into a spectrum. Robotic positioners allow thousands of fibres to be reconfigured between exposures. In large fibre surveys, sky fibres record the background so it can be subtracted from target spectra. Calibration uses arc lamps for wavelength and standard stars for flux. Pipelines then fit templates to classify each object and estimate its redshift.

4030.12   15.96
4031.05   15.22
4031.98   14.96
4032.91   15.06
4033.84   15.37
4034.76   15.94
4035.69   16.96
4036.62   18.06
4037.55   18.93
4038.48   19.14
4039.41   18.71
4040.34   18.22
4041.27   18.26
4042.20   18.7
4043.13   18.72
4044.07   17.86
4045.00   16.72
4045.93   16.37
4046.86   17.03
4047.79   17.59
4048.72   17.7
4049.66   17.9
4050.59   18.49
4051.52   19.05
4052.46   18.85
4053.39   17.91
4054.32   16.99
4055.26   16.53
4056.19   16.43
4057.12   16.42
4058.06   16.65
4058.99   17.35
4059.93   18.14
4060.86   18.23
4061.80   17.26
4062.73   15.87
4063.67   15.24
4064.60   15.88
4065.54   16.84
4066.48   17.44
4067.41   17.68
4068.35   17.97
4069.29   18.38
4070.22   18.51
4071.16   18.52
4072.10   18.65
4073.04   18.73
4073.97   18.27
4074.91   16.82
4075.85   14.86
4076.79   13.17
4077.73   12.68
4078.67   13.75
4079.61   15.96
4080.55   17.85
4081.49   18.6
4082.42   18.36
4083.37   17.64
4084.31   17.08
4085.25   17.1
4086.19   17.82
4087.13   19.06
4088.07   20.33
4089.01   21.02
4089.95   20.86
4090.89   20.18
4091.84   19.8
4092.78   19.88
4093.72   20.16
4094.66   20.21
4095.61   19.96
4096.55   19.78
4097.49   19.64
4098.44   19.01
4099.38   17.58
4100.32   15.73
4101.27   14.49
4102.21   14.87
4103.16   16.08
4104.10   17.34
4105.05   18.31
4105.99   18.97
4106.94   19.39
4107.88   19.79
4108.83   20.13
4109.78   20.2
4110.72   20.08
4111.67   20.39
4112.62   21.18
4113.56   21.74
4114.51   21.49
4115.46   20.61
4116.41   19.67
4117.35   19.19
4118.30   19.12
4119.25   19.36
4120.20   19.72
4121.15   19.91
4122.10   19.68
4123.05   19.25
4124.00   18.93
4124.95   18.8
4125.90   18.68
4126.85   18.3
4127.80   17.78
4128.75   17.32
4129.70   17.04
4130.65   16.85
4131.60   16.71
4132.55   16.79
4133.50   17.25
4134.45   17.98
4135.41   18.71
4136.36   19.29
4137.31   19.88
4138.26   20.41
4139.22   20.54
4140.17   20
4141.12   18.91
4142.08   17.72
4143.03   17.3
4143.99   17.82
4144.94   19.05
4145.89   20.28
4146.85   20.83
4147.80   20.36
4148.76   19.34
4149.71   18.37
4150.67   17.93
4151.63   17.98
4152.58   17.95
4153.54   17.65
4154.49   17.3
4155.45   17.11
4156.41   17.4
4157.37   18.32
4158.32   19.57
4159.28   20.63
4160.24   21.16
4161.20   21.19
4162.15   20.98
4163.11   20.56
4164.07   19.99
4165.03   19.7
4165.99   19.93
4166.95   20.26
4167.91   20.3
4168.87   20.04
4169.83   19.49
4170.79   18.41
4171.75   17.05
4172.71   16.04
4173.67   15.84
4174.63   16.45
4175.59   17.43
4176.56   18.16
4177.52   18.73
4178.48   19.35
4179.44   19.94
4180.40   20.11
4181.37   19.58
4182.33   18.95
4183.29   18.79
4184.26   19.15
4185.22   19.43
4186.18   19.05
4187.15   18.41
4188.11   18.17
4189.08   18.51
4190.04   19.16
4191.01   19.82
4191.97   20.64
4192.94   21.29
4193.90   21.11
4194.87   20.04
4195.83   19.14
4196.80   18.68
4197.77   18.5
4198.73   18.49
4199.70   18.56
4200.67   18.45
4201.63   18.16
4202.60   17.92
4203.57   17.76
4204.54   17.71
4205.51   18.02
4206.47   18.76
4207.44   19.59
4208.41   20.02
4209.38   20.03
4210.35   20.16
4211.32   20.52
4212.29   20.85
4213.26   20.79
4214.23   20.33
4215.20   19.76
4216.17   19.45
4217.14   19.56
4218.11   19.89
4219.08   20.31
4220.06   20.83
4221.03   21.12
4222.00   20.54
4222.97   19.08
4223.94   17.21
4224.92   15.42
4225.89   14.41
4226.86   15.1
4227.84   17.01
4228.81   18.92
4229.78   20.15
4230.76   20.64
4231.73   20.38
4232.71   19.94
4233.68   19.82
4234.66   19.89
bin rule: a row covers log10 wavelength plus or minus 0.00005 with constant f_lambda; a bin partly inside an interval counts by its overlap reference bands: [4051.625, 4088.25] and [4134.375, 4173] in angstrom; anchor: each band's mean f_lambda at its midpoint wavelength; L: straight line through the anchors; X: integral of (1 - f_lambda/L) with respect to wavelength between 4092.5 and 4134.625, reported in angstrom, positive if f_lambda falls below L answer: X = -1.4 angstrom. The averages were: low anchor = 17.2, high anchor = 19.1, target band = 18.8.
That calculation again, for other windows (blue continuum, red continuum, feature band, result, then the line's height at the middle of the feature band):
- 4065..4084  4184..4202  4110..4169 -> -3.1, 18.2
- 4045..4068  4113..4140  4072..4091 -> 0.4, 17.9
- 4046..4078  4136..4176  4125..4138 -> 0.4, 18.5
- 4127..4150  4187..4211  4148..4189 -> 0.0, 18.9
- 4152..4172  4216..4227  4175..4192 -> 0.1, 19.1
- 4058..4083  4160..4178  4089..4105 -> -1.0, 17.5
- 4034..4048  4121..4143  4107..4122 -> -1.4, 18.4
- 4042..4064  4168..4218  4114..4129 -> -0.9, 18.2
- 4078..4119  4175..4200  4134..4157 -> 0.3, 19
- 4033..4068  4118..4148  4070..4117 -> -0.8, 18.1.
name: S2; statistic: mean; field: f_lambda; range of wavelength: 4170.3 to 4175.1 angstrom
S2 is 16.8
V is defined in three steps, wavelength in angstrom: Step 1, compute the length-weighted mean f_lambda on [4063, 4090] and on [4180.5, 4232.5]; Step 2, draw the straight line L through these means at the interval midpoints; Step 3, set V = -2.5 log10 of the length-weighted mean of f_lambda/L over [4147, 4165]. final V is -0.04 mag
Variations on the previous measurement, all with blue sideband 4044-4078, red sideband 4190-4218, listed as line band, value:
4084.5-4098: -0.116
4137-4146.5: -0.043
